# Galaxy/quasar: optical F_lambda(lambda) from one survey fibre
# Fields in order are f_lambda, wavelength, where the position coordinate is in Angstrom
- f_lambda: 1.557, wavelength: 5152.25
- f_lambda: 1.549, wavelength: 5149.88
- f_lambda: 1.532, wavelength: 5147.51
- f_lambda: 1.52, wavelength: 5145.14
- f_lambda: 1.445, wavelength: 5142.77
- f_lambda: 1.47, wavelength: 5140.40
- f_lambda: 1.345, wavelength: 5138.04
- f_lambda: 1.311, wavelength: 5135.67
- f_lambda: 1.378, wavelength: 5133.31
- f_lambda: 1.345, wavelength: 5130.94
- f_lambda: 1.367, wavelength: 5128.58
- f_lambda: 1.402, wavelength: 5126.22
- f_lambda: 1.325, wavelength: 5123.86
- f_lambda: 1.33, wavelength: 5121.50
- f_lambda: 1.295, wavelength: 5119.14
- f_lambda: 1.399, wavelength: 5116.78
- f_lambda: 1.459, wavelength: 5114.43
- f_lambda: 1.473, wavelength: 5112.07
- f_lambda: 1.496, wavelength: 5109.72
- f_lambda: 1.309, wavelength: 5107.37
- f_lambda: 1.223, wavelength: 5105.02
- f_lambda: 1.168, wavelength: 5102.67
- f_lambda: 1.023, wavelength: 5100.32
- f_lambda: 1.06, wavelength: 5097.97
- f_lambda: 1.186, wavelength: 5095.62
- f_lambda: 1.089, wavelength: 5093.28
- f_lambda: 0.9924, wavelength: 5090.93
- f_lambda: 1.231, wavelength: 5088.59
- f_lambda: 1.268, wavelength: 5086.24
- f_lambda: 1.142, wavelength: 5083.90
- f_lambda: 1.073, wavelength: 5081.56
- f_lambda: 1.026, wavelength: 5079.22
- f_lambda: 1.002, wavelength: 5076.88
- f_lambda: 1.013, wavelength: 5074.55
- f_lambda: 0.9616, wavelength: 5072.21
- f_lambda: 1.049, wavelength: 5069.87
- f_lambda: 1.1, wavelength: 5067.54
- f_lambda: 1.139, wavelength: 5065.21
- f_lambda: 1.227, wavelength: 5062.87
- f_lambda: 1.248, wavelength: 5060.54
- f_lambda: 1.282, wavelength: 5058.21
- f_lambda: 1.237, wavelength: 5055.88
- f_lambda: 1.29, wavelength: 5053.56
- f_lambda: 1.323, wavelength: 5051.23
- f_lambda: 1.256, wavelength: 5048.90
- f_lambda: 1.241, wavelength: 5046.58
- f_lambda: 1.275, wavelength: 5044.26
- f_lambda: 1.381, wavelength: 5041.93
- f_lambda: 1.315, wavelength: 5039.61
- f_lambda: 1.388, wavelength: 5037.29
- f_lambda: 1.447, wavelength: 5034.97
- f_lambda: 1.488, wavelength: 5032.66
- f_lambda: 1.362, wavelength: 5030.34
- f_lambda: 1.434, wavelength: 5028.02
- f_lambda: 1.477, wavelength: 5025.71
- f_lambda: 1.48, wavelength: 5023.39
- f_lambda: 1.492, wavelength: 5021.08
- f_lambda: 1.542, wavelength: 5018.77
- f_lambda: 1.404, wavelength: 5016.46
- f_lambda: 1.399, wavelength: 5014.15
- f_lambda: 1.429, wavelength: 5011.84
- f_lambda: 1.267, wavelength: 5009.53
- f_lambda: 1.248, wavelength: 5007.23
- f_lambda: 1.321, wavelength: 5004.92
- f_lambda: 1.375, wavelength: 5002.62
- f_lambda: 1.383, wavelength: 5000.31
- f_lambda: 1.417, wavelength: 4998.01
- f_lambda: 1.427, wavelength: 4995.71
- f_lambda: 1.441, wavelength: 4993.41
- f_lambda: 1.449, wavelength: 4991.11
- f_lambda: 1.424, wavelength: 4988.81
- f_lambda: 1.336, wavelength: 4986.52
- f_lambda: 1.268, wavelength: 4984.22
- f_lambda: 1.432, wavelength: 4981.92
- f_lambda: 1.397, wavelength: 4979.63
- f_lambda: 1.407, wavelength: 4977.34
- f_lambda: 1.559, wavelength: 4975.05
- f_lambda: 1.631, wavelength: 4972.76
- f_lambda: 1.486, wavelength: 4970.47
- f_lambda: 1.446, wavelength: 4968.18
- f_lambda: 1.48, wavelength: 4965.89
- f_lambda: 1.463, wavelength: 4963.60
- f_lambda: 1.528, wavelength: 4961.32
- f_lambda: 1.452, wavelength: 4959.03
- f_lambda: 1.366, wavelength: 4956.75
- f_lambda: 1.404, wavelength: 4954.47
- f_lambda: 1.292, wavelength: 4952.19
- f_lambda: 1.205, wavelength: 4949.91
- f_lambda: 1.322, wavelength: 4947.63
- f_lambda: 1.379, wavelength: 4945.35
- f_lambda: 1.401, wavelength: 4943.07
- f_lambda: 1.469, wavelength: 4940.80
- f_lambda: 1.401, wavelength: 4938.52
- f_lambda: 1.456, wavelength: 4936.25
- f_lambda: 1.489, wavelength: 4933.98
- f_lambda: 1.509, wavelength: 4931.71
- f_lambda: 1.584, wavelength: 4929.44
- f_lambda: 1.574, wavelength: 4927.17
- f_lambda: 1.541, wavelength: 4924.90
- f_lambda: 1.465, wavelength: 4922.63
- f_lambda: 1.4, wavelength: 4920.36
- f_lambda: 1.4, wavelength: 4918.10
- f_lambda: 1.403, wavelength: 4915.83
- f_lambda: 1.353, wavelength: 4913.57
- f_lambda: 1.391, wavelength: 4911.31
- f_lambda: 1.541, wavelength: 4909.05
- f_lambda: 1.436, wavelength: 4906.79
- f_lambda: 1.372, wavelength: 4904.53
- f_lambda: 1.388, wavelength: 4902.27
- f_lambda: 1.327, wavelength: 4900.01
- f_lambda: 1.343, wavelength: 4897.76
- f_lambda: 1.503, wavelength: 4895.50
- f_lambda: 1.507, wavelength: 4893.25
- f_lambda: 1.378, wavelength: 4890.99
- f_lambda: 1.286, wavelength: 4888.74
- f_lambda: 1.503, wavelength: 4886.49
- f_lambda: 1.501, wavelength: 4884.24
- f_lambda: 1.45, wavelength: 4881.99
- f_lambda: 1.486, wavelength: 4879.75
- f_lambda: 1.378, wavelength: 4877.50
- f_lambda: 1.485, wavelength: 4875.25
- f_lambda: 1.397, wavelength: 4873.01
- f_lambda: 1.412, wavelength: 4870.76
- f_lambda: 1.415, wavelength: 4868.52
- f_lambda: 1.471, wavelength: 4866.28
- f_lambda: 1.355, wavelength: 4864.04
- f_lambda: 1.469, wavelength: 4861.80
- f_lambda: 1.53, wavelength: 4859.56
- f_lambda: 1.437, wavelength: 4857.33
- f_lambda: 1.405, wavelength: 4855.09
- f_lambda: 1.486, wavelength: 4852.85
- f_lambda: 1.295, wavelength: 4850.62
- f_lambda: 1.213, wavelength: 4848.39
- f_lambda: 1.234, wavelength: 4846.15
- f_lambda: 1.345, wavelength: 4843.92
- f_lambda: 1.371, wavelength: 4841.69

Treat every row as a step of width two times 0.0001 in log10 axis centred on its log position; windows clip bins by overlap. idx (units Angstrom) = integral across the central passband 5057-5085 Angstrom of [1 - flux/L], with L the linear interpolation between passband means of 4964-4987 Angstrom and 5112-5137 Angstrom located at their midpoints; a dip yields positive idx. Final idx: 5.8 Angstrom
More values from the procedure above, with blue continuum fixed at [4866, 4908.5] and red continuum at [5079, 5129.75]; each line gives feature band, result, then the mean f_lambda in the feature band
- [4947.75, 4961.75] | 0.06 Angstrom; 1.36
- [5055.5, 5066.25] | 0.47 Angstrom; 1.23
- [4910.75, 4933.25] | -1.12 Angstrom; 1.46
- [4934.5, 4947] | -0.37 Angstrom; 1.42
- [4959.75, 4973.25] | -1.38 Angstrom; 1.5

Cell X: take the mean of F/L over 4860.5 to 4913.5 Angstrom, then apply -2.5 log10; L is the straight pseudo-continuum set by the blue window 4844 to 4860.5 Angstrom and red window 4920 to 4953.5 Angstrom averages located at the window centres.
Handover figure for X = -0.02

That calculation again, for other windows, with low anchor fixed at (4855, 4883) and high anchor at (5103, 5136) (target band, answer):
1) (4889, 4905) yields 0.03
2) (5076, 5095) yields 0.23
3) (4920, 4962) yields -0.01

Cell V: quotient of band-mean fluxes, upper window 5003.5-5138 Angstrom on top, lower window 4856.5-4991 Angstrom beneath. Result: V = 0.89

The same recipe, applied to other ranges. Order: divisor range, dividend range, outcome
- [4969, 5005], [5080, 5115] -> 0.85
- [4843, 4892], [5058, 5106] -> 0.79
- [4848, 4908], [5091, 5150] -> 0.94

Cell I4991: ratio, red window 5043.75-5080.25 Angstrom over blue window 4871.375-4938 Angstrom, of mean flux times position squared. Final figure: 0.9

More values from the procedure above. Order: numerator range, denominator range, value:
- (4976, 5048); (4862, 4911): 1.03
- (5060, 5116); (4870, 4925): 0.88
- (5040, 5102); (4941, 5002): 0.85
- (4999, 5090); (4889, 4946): 0.94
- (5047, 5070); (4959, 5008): 0.88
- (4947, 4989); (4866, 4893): 1.03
